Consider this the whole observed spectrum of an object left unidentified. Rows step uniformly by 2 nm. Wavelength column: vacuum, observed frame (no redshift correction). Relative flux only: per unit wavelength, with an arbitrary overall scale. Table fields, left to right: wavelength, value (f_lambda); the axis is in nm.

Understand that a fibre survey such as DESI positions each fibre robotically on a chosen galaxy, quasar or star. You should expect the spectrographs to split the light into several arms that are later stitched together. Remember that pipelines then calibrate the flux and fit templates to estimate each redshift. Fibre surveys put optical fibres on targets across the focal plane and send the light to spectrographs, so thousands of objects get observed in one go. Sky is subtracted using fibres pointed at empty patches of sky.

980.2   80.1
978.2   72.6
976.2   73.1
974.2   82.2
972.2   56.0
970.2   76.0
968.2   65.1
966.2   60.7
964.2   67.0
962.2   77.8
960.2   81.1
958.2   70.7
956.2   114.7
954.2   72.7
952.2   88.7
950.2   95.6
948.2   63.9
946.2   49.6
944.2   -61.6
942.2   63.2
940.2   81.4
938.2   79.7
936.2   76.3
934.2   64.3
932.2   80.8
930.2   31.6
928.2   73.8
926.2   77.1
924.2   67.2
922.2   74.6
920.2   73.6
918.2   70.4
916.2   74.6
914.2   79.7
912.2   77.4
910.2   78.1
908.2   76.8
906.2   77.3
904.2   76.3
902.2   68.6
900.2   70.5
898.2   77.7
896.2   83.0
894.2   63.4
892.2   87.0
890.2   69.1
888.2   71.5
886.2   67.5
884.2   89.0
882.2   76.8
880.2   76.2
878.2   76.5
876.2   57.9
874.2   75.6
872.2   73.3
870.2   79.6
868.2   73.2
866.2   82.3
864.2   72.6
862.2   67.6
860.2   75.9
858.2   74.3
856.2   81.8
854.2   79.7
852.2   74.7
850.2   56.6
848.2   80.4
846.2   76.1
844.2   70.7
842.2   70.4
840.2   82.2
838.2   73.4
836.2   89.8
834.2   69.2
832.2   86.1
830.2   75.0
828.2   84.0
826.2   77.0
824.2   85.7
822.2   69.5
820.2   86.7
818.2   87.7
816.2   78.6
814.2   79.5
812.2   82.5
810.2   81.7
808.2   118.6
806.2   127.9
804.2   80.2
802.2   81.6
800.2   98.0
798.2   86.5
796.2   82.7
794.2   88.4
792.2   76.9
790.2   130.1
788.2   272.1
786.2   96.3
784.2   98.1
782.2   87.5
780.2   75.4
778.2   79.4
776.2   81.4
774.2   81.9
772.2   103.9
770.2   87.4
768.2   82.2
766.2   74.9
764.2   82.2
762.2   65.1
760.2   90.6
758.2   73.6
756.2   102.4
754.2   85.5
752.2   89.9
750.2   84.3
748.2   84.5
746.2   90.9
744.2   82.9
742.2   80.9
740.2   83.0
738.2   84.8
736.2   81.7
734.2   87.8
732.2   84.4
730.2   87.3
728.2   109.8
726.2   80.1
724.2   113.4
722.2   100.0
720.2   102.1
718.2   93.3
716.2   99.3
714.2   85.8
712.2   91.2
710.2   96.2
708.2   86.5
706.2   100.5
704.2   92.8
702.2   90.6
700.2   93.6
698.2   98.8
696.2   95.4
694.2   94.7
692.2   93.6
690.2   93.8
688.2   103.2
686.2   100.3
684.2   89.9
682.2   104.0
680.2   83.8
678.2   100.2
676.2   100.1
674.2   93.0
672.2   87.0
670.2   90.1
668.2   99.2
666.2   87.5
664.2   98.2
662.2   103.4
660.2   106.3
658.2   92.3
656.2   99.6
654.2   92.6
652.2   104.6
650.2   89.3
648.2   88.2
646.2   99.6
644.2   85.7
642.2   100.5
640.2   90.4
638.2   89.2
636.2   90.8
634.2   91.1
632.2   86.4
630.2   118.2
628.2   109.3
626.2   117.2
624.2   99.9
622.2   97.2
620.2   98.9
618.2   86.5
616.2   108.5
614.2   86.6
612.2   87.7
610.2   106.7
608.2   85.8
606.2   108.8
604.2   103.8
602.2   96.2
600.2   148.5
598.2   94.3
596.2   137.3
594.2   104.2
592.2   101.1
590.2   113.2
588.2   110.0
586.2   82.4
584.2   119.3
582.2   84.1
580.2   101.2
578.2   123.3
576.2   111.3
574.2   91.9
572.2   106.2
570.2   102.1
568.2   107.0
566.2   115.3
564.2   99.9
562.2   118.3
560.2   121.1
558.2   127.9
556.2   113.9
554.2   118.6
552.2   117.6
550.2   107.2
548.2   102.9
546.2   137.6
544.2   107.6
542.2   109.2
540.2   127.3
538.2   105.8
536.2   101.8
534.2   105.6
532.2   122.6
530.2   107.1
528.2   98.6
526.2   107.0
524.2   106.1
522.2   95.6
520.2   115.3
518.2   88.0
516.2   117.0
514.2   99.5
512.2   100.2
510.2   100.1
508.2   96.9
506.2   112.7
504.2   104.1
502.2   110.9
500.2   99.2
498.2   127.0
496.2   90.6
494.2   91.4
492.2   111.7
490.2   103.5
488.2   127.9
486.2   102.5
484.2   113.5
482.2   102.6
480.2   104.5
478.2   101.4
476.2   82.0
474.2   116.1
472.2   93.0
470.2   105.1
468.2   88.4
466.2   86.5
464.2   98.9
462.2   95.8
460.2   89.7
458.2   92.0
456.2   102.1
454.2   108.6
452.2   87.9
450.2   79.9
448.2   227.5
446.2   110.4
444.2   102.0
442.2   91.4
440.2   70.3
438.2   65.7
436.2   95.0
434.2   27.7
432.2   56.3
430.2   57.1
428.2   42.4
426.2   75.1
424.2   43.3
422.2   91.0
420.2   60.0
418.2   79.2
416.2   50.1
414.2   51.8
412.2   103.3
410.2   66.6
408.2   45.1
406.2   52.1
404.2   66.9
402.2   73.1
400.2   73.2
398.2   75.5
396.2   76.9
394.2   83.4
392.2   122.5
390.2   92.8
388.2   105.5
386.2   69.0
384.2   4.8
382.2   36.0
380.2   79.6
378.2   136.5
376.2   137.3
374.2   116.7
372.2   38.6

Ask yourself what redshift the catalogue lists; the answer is 0.200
